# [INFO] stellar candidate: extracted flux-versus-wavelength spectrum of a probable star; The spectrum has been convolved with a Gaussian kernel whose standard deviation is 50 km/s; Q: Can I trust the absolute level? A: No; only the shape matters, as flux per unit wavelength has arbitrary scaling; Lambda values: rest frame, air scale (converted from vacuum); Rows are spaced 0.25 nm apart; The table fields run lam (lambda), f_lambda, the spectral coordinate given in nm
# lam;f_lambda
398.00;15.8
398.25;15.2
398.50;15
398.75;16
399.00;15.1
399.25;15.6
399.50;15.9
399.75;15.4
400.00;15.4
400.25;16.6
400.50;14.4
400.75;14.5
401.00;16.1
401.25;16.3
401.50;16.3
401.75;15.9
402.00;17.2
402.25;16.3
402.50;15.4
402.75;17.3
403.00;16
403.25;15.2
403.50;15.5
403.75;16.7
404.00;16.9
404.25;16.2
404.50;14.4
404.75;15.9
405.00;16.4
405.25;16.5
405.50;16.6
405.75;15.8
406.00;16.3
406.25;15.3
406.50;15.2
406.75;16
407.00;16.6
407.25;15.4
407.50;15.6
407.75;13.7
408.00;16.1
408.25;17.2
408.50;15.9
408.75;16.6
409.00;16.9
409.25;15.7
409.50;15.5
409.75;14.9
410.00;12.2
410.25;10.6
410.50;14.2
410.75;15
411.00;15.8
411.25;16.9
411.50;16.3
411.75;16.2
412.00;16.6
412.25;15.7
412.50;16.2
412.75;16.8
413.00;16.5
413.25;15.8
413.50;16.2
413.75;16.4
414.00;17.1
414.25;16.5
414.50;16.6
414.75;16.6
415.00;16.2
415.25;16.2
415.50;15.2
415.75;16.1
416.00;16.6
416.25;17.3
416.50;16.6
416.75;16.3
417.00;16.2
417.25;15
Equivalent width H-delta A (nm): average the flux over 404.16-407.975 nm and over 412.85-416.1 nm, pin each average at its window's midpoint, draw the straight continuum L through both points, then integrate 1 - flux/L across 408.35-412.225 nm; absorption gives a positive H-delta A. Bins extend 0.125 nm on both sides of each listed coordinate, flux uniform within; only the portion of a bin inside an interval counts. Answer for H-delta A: 0.17 nm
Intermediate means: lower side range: 15.7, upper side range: 16.3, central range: 15.3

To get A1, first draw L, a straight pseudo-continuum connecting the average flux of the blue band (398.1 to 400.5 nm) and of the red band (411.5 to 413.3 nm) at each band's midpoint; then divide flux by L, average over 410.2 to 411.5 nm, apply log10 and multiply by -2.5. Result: 0.090 mag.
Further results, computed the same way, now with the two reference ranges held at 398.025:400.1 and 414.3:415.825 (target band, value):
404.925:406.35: -0.03 mag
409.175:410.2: 0.12 mag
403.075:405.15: -0.02 mag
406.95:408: 0.04 mag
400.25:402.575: -0.02 mag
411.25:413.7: -0.02 mag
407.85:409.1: -0.04 mag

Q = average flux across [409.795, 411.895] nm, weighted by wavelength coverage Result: 14.7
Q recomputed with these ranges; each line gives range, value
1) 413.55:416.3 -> 16.4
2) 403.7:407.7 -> 15.9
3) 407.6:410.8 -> 15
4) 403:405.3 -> 16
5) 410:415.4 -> 15.8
